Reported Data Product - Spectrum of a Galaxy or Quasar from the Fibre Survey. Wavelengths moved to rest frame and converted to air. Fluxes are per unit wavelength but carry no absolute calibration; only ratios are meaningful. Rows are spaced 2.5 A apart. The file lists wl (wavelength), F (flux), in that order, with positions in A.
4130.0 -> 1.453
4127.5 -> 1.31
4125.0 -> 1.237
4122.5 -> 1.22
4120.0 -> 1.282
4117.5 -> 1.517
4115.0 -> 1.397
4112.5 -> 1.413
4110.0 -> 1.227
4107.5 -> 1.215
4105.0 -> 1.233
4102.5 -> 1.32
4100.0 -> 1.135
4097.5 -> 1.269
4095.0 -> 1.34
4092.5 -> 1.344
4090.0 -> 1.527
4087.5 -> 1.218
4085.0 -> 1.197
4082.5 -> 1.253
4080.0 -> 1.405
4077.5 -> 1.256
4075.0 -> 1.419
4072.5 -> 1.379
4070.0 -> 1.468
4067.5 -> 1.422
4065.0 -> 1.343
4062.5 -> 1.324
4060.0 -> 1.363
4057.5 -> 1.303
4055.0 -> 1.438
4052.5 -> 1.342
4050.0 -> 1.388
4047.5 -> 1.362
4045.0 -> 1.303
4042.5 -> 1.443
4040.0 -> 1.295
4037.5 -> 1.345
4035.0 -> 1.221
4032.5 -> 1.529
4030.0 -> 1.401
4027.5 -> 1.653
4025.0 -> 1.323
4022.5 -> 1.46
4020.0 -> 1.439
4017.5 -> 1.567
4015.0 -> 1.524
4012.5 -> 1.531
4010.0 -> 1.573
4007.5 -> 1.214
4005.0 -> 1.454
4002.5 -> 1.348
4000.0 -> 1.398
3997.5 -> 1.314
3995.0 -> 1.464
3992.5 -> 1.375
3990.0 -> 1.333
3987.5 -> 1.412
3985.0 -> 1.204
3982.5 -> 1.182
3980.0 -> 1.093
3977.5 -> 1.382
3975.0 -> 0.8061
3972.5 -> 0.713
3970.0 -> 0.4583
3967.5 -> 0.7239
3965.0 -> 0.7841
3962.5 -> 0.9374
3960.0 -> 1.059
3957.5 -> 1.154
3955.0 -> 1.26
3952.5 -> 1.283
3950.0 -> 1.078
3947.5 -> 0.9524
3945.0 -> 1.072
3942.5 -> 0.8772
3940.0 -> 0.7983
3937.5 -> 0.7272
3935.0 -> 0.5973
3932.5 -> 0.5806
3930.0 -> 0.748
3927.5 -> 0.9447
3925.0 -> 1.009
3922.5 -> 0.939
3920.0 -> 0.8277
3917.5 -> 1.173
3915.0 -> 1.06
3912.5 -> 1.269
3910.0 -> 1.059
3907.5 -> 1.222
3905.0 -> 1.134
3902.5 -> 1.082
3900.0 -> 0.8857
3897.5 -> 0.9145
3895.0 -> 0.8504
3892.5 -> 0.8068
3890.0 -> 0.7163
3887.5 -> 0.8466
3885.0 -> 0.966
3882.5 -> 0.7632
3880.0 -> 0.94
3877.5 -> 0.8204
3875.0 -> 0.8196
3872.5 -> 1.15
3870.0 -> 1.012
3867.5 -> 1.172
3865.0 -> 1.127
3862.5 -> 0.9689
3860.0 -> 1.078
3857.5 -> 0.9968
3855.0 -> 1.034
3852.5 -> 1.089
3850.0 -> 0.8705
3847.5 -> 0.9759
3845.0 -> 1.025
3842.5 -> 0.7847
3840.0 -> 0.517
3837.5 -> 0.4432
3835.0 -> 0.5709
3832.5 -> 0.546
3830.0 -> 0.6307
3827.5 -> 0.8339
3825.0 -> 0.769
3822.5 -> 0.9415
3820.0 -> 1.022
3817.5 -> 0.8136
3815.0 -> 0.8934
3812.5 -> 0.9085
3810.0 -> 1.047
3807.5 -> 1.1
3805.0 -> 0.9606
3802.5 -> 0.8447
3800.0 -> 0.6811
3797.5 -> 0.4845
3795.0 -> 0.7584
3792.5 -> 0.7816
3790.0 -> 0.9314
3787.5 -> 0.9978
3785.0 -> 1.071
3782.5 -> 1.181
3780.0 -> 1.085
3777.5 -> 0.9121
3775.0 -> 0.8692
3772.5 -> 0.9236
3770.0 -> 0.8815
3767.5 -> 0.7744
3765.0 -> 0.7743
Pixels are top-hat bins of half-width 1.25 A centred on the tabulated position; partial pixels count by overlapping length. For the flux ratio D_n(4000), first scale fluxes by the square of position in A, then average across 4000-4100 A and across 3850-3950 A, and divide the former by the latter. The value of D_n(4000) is 1.57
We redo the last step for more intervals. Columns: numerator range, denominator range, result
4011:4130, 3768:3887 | 1.72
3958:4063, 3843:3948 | 1.43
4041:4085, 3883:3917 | 1.50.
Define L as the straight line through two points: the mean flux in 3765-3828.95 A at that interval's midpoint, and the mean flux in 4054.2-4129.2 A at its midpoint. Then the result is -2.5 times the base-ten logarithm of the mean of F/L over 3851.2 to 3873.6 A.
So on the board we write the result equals -0.08 mag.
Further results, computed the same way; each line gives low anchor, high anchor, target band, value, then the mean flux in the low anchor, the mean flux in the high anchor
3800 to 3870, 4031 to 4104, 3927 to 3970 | 0.22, 0.886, 1.34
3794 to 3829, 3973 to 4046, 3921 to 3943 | 0.41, 0.86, 1.36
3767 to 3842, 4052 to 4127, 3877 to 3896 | 0.17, 0.839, 1.33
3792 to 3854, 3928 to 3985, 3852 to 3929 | -0.14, 0.813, 0.928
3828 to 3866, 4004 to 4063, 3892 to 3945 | 0.13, 0.842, 1.41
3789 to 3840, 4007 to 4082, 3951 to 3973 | 0.25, 0.791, 1.4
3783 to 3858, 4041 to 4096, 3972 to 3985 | 0.10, 0.846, 1.36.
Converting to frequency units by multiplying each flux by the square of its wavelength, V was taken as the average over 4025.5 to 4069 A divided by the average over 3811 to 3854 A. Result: 1.9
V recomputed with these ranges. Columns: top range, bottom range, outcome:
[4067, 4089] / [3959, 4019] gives 1.16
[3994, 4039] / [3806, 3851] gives 1.93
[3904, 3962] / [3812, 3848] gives 1.35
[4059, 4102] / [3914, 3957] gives 1.52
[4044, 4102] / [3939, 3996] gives 1.33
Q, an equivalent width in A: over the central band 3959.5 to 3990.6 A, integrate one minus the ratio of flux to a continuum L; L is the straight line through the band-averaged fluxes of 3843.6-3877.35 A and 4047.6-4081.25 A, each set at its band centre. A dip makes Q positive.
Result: 5.6 A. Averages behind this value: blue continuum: 1.02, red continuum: 1.37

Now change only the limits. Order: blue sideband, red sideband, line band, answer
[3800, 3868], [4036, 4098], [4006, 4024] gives -3.2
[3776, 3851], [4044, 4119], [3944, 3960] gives -0.4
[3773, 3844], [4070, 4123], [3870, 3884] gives 0.6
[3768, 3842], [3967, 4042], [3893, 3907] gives 1.1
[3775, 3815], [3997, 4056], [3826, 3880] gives 8.4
